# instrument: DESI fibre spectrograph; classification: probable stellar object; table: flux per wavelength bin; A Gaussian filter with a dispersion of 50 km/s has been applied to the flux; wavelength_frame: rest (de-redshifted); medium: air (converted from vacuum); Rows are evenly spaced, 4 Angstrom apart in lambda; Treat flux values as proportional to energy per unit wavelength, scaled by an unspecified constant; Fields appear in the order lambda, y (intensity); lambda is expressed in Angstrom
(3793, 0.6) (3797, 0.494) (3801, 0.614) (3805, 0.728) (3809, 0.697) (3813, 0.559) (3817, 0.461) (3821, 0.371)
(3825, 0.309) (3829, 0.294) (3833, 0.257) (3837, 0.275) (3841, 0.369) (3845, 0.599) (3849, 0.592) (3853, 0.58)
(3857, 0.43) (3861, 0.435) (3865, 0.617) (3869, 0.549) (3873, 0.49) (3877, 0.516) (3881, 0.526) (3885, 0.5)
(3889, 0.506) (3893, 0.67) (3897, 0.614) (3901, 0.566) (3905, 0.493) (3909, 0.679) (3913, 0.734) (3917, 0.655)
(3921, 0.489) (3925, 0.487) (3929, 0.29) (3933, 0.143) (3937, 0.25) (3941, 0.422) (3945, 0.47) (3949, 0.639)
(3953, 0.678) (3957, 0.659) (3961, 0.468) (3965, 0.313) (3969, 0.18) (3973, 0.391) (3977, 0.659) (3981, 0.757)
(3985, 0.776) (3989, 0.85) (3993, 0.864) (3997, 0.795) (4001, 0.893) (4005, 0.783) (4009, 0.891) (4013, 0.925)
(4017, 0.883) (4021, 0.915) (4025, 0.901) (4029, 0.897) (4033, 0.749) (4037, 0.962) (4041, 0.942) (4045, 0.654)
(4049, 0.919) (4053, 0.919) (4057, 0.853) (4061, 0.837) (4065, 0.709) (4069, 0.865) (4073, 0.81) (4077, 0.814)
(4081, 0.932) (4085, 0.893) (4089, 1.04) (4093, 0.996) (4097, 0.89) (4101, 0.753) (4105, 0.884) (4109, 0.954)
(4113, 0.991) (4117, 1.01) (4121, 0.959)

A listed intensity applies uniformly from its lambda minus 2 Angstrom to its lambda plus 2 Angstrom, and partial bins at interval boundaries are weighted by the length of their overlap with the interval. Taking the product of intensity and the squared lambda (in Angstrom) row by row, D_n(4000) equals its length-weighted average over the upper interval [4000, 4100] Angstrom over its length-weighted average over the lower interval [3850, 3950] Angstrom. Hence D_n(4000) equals 1.9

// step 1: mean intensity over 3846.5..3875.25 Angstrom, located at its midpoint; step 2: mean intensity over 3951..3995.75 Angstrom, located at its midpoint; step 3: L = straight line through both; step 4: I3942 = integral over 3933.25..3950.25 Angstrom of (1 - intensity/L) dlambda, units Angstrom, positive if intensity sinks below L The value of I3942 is 5.2 Angstrom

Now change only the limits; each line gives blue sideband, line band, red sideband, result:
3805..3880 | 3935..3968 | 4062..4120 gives 9.08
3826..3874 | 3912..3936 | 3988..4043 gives 7.11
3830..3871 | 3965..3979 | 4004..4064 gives 6.45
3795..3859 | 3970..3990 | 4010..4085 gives 2.50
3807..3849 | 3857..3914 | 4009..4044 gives 0.58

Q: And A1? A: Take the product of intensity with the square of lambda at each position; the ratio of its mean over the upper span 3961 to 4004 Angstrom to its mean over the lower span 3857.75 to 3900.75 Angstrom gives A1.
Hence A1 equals 1.3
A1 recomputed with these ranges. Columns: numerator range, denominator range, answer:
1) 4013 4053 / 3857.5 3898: 1.76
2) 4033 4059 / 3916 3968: 2.03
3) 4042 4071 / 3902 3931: 1.62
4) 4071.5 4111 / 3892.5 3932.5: 1.79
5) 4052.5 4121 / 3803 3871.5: 2.12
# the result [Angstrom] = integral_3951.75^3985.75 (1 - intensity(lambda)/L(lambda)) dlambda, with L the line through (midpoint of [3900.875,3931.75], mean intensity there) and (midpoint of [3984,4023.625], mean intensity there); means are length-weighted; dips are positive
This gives 9.3 Angstrom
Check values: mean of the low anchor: 0.538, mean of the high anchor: 0.86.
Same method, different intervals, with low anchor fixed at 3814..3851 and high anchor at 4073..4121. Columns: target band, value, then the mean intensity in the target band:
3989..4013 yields -4.02 Angstrom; 0.852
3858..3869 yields -1.51 Angstrom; 0.521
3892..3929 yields -2.14 Angstrom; 0.58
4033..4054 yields -1.31 Angstrom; 0.865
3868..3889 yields -1.15 Angstrom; 0.514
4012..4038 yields -3.65 Angstrom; 0.886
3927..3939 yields 7.41 Angstrom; 0.228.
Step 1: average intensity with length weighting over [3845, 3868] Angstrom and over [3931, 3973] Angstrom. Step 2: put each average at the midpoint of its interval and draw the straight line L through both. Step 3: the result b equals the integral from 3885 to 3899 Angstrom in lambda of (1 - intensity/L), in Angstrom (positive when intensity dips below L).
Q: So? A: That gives -2.5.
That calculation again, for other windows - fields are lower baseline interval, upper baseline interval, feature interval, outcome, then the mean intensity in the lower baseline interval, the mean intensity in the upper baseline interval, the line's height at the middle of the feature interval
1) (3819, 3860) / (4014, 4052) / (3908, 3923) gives -1.2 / 0.408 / 0.872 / 0.59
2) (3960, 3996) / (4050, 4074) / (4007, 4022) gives -4.4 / 0.593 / 0.837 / 0.699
